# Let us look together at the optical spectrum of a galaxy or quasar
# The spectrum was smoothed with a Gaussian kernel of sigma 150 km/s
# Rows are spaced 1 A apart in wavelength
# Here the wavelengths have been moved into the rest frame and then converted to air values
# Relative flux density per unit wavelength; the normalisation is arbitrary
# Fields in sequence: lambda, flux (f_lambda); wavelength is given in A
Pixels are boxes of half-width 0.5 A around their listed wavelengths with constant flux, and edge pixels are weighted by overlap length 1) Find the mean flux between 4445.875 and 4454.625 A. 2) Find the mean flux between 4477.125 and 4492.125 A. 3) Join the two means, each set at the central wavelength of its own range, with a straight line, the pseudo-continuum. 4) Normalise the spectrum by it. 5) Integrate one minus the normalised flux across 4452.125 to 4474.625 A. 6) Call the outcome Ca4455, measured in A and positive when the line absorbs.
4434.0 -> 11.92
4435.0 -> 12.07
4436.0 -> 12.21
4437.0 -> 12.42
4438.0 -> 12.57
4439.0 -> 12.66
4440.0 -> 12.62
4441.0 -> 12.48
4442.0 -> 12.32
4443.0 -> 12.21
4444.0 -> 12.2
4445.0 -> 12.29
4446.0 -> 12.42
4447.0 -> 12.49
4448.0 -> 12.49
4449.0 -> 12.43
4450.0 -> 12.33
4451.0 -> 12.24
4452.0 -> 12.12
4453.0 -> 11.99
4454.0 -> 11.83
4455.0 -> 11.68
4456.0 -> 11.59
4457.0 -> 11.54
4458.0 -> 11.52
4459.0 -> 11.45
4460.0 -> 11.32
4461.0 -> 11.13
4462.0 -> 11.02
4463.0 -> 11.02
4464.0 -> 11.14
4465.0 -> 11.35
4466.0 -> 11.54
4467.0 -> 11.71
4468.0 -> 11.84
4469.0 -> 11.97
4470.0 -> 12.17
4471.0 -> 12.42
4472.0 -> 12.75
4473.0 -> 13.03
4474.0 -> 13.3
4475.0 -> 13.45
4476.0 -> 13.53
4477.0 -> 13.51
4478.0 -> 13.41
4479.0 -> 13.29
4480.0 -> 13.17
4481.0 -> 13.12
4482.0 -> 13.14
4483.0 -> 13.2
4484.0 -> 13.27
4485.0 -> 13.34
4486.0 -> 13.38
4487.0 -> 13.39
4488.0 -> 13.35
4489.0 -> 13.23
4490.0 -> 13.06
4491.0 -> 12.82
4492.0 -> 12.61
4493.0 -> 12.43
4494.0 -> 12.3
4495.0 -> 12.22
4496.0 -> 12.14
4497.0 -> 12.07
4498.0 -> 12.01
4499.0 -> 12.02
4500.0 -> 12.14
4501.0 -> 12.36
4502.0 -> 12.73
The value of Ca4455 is 1.5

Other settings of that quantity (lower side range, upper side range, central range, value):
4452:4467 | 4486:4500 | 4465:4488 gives -1.6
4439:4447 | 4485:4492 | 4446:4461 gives 0.8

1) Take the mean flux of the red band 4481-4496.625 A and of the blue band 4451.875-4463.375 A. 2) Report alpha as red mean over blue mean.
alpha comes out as 1.1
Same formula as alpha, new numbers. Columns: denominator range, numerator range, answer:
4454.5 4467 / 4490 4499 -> 1.09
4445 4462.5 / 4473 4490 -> 1.12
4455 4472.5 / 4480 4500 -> 1.10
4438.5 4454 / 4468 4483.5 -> 1.05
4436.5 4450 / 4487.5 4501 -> 1.00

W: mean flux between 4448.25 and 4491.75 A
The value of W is 12.4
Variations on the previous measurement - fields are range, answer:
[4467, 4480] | 12.9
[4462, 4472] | 11.7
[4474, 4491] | 13.3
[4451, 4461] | 11.7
